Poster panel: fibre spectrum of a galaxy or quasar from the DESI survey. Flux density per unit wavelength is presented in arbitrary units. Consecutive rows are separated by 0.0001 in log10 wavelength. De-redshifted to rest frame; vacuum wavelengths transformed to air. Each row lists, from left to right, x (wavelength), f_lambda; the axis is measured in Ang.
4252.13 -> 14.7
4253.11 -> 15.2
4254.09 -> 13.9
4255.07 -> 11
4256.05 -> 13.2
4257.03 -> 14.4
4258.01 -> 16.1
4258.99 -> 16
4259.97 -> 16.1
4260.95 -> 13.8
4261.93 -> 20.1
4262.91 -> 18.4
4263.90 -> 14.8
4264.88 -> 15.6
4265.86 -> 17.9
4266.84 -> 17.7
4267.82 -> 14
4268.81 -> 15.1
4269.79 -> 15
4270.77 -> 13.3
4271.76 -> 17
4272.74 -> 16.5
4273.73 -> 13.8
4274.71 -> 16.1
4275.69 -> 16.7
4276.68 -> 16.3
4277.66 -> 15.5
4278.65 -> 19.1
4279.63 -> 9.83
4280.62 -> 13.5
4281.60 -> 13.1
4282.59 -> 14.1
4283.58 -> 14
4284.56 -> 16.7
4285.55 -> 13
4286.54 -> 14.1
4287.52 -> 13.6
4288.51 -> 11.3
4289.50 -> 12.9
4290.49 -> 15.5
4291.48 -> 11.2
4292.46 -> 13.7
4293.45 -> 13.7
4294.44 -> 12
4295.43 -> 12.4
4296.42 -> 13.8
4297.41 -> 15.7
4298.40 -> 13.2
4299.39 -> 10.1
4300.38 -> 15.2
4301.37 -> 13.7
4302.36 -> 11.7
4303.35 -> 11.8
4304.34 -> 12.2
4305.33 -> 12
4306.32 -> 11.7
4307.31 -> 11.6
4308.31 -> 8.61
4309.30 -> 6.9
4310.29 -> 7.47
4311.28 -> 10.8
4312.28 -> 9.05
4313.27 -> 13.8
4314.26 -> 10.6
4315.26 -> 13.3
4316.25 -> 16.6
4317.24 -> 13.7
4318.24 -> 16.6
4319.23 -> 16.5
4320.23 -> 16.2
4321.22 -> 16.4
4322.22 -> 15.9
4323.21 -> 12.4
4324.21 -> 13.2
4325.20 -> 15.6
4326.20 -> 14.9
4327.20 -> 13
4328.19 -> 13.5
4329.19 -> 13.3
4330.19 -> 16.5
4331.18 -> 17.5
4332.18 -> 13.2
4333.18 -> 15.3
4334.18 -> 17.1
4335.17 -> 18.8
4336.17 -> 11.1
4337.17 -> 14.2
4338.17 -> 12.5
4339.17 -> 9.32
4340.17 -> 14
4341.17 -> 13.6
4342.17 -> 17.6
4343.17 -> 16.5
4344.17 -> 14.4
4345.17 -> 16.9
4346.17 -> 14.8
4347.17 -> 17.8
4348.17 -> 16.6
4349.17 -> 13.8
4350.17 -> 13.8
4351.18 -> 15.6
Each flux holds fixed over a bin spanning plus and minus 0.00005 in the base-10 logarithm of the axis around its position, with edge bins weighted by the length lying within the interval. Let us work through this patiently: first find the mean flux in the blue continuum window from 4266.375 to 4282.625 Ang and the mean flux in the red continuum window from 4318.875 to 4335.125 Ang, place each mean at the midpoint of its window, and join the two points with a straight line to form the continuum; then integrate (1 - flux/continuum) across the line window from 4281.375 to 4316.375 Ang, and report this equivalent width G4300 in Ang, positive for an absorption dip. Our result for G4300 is 6.1 Ang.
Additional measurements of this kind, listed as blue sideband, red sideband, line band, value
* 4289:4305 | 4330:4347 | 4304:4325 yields 1.79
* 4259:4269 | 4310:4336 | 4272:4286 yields 0.82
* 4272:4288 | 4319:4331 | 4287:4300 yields 1.55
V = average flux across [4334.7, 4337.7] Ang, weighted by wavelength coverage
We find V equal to 14.6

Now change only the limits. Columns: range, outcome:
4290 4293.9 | 13.5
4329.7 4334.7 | 16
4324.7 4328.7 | 14.3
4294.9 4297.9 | 13.9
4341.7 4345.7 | 16.3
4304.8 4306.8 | 11.9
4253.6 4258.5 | 13.7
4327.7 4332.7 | 14.8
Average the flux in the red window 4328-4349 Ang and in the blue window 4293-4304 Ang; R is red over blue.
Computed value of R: 1.15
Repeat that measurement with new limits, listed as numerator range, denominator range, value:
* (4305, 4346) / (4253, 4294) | 0.93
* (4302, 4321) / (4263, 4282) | 0.80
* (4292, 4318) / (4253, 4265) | 0.80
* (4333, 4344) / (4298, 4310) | 1.27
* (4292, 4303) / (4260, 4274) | 0.83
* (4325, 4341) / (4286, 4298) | 1.07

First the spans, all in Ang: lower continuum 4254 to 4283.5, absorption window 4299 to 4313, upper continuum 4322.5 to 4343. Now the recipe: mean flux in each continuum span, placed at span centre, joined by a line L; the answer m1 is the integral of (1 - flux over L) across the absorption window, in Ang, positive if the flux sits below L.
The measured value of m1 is 3.6 Ang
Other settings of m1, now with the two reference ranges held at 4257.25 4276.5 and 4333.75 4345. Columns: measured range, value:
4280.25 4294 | 1.7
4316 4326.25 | -0.3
